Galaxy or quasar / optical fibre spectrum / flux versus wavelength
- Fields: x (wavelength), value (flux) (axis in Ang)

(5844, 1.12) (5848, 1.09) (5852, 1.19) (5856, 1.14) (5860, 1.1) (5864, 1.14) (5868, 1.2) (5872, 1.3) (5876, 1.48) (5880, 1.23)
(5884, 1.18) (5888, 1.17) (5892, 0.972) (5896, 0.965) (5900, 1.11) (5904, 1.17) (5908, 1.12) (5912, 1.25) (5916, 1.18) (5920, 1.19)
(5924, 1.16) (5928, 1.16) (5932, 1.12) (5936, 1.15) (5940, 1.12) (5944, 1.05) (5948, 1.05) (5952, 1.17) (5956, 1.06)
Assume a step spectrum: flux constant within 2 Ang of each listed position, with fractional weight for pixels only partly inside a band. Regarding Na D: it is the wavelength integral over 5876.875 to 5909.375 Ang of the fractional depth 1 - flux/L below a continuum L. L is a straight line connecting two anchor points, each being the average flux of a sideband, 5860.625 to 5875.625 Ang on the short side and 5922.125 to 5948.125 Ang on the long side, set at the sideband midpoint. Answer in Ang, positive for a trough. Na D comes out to 1.7 Ang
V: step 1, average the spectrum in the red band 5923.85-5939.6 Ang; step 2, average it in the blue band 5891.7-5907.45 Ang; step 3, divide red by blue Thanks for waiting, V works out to 1.07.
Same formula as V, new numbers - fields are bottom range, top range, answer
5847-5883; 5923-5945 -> 0.93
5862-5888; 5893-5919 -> 0.90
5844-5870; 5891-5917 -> 0.97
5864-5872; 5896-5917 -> 0.95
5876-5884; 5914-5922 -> 0.93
